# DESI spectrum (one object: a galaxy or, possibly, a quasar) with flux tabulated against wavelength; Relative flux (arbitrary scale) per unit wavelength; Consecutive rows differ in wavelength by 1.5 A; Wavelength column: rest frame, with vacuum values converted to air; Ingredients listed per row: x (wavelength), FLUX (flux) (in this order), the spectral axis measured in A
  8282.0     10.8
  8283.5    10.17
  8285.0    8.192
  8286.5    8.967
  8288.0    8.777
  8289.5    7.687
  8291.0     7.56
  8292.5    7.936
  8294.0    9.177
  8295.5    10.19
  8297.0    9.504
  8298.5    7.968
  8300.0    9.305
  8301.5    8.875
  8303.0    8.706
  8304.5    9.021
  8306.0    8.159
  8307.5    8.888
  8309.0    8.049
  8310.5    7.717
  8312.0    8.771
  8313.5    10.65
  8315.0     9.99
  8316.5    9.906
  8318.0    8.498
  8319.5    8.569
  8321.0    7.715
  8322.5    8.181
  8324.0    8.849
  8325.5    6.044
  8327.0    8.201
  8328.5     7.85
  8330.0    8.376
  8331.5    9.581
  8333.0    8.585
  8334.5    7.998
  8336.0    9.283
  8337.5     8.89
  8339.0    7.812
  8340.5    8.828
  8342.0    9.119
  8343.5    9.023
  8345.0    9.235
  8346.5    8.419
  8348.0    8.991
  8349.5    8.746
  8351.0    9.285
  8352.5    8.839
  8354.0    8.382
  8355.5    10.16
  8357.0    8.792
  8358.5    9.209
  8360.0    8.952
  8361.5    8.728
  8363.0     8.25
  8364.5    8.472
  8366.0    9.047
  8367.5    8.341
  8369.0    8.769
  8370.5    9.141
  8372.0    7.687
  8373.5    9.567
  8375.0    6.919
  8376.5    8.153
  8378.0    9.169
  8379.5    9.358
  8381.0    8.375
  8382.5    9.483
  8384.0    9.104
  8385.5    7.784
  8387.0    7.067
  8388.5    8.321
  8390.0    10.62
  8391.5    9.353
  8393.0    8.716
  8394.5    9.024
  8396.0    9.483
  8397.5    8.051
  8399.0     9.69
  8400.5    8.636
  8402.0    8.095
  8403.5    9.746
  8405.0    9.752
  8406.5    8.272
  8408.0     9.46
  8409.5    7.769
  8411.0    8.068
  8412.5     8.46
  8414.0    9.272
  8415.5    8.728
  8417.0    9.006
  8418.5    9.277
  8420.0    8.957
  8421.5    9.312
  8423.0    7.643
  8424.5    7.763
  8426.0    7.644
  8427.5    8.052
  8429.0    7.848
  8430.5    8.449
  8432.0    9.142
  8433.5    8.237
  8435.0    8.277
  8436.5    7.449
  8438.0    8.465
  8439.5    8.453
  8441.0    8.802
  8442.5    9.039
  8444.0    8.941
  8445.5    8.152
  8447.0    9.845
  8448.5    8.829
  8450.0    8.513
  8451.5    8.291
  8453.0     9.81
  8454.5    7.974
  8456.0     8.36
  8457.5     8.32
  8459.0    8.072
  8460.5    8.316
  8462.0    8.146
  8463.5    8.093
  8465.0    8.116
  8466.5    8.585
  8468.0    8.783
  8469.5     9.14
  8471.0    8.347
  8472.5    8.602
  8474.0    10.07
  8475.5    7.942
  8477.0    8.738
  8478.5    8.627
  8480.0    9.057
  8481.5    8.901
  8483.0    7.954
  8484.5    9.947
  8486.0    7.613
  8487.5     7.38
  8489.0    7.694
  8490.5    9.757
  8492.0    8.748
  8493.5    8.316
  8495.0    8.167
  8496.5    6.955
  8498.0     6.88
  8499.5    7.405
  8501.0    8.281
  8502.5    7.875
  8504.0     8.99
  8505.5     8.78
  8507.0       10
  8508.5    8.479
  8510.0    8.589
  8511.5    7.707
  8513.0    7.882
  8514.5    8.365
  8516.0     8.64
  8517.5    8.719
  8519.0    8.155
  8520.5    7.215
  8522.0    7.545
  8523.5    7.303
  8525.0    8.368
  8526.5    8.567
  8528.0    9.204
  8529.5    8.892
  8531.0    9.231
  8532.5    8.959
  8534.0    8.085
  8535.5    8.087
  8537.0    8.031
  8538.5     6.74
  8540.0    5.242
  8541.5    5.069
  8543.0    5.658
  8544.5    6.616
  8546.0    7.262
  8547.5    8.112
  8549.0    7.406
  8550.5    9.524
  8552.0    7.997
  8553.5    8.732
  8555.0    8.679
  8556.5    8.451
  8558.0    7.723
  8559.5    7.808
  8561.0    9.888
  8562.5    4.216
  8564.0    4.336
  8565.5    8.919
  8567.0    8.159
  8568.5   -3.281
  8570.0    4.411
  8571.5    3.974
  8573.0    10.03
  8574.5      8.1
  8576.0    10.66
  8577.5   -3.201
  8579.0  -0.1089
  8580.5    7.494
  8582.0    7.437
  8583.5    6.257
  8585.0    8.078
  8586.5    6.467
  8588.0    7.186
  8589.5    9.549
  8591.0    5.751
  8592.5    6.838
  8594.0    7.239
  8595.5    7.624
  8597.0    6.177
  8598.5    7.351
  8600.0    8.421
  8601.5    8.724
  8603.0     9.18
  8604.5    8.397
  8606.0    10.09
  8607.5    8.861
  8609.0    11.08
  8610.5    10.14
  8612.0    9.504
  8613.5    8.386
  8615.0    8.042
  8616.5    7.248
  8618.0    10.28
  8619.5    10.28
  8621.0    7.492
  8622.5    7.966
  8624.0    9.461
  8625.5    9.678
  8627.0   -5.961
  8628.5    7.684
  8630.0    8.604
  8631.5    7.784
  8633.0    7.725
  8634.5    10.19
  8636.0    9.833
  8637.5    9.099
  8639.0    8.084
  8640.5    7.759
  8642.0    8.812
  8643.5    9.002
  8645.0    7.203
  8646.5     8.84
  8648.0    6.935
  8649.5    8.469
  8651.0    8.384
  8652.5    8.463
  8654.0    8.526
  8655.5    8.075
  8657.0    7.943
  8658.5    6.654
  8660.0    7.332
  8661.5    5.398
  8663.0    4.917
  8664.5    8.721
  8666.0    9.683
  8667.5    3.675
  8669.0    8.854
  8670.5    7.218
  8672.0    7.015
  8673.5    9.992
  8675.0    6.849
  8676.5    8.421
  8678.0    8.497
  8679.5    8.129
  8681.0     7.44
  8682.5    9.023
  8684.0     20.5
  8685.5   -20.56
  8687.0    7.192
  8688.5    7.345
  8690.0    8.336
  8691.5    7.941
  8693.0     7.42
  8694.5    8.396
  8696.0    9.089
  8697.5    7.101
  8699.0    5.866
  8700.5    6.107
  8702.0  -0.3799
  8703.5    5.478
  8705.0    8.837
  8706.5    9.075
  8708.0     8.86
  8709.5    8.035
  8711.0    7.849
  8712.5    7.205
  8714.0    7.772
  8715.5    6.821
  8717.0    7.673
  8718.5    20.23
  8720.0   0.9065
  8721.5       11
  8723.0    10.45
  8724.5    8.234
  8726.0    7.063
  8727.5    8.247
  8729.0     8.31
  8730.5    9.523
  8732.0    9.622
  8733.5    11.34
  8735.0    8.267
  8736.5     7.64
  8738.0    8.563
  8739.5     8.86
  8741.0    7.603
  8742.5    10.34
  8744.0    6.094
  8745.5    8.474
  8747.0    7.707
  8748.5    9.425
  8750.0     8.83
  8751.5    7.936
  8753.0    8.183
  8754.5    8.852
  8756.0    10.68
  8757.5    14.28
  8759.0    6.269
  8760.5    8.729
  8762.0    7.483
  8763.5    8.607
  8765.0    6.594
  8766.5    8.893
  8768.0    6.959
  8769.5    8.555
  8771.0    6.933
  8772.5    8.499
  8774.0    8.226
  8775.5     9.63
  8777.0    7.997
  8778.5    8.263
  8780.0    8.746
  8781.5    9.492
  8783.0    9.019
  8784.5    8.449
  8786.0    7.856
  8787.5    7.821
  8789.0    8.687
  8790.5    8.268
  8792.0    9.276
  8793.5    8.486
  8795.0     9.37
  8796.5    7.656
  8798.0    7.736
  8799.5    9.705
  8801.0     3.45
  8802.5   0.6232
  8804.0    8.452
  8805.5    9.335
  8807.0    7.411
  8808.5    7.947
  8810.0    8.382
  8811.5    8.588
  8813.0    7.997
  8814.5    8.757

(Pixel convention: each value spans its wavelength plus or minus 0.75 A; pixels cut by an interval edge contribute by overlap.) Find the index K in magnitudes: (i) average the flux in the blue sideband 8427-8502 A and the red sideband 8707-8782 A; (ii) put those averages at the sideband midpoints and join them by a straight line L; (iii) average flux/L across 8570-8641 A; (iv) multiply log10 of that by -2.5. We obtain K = 0.13 mag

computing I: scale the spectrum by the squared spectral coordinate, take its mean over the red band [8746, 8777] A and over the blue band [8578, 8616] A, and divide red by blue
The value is 1.2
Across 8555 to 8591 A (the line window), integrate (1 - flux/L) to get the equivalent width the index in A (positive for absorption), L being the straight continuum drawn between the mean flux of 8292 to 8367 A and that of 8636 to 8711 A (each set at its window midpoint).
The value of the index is 7.0 A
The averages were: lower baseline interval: 8.76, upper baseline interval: 7.34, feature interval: 6.24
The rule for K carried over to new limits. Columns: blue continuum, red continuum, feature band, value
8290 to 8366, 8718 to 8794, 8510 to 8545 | 0.122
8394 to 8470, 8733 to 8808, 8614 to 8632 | 0.142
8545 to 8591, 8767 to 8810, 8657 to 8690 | 0.068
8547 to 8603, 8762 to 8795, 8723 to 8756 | -0.074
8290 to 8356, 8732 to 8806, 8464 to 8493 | -0.006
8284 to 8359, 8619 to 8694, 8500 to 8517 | -0.065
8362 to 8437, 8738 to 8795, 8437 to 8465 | 0.007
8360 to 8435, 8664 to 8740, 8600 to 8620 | -0.152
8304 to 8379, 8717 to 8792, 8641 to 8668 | 0.139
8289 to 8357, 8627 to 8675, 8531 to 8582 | 0.203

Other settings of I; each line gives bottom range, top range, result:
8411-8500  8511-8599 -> 0.86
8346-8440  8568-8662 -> 0.91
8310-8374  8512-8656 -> 0.92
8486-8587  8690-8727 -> 1.10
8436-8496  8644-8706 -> 0.87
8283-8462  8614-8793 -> 0.99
